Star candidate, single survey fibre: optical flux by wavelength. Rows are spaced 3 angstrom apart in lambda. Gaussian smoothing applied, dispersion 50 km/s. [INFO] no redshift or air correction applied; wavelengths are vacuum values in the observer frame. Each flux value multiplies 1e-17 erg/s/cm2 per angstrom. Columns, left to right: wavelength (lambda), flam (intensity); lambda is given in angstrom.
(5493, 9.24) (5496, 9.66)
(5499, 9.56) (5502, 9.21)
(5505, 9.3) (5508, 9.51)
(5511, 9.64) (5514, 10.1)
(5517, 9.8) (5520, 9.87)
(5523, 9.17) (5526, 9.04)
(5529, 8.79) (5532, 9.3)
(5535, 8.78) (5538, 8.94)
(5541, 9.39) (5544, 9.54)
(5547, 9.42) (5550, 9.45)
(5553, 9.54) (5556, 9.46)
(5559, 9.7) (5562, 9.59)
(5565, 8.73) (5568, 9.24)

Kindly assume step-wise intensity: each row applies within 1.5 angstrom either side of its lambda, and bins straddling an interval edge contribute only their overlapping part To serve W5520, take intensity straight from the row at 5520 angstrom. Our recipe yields 9.87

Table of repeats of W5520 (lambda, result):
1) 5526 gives 9.04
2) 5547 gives 9.42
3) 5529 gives 8.79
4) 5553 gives 9.54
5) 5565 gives 8.73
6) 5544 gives 9.54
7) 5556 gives 9.46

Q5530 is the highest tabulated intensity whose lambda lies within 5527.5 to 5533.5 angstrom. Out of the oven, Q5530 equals 9.3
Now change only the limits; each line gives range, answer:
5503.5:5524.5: 10.1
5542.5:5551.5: 9.54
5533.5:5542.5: 9.39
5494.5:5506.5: 9.66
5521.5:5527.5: 9.17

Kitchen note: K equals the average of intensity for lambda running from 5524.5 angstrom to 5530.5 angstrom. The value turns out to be 8.91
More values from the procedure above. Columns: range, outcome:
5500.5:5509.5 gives 9.34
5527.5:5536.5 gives 8.96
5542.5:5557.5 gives 9.48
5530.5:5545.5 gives 9.19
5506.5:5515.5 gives 9.75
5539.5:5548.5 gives 9.45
